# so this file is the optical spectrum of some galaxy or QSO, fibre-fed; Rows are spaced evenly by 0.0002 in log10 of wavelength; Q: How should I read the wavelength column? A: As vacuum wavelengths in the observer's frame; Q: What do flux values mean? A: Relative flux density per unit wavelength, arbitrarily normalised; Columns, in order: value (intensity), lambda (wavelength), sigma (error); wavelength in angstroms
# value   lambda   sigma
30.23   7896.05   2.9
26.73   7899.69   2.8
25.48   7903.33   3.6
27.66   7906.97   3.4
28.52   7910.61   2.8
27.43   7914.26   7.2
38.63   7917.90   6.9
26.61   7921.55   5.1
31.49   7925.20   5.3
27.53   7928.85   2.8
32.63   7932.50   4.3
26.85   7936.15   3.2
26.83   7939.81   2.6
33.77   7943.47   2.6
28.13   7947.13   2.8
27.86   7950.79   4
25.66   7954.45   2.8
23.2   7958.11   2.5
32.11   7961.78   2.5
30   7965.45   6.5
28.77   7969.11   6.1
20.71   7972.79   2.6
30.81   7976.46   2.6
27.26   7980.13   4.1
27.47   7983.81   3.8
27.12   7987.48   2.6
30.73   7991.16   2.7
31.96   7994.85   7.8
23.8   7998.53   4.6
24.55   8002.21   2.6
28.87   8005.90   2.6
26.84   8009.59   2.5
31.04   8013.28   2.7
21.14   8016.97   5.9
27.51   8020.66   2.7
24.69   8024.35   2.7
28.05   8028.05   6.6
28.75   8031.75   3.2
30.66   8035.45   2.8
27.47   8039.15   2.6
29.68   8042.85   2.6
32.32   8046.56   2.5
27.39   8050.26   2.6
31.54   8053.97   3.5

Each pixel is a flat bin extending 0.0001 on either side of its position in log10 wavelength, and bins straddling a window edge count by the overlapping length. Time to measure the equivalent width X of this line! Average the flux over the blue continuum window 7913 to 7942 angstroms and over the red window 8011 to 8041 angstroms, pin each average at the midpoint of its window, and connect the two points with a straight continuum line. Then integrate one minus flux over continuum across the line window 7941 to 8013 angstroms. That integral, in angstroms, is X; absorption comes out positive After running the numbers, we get 1.7 angstroms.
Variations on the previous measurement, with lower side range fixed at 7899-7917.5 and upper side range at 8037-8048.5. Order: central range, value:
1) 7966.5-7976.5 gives 0.90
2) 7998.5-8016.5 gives 1.52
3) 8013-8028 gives 1.90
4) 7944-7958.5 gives 0.73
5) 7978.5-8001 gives 0.91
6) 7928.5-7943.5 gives -0.41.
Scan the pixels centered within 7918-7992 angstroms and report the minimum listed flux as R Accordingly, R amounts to 20.71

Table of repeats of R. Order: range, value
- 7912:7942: 26.61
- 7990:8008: 23.8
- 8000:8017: 21.14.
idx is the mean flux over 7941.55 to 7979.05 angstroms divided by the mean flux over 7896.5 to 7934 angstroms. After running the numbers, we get 0.96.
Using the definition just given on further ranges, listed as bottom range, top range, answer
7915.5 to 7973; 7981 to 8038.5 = 0.95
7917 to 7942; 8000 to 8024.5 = 0.89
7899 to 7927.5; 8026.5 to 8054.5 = 1.01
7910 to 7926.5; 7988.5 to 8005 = 0.91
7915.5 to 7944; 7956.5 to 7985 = 0.91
